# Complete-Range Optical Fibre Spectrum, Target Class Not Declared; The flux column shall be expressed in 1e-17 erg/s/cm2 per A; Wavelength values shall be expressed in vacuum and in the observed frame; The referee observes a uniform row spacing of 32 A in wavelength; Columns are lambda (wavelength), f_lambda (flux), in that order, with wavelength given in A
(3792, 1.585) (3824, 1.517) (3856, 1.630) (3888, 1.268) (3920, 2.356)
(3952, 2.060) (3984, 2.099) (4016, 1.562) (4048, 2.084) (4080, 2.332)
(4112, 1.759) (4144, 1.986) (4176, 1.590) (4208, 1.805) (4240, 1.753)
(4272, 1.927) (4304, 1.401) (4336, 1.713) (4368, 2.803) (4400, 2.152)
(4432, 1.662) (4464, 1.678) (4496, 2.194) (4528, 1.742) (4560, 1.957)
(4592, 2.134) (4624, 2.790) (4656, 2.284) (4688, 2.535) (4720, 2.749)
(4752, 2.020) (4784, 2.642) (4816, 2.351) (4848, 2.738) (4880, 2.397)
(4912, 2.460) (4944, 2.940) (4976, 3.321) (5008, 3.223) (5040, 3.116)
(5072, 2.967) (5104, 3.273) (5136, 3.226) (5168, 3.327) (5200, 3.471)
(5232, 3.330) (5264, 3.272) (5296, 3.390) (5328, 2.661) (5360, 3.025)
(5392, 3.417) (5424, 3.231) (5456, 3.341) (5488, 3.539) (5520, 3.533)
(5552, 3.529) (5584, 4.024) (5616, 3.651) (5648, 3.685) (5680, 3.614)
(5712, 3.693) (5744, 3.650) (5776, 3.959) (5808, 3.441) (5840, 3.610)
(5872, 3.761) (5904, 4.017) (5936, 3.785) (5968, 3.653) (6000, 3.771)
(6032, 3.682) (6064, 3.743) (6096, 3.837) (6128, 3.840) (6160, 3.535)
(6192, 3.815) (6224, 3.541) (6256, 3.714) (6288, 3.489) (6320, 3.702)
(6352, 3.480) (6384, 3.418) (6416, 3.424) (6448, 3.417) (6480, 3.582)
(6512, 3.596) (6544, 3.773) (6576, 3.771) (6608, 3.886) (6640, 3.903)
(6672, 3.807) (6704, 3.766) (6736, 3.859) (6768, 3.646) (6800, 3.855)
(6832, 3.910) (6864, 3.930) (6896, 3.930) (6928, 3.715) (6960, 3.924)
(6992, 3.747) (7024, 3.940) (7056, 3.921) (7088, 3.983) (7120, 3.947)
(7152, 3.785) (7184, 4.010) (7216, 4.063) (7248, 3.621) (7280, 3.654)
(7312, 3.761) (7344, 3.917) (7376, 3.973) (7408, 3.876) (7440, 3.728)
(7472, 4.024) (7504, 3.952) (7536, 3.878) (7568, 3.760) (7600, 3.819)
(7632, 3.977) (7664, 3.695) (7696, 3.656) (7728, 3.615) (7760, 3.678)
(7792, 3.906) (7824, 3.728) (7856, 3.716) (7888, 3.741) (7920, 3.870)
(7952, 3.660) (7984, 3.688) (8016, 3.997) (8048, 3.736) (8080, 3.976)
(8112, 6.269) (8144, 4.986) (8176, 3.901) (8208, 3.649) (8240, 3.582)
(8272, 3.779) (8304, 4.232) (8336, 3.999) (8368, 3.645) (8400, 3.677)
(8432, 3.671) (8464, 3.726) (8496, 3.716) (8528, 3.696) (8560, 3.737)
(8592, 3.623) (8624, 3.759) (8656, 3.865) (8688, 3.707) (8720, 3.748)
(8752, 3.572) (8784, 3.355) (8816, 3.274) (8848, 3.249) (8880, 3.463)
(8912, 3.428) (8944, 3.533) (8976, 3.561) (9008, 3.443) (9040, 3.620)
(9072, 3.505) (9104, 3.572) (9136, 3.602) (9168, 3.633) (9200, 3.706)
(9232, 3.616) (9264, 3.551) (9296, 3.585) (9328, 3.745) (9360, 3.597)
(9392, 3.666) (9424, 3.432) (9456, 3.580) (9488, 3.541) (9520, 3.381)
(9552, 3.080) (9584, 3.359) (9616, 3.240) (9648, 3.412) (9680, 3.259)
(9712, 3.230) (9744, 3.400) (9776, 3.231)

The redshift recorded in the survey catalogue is 0.24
